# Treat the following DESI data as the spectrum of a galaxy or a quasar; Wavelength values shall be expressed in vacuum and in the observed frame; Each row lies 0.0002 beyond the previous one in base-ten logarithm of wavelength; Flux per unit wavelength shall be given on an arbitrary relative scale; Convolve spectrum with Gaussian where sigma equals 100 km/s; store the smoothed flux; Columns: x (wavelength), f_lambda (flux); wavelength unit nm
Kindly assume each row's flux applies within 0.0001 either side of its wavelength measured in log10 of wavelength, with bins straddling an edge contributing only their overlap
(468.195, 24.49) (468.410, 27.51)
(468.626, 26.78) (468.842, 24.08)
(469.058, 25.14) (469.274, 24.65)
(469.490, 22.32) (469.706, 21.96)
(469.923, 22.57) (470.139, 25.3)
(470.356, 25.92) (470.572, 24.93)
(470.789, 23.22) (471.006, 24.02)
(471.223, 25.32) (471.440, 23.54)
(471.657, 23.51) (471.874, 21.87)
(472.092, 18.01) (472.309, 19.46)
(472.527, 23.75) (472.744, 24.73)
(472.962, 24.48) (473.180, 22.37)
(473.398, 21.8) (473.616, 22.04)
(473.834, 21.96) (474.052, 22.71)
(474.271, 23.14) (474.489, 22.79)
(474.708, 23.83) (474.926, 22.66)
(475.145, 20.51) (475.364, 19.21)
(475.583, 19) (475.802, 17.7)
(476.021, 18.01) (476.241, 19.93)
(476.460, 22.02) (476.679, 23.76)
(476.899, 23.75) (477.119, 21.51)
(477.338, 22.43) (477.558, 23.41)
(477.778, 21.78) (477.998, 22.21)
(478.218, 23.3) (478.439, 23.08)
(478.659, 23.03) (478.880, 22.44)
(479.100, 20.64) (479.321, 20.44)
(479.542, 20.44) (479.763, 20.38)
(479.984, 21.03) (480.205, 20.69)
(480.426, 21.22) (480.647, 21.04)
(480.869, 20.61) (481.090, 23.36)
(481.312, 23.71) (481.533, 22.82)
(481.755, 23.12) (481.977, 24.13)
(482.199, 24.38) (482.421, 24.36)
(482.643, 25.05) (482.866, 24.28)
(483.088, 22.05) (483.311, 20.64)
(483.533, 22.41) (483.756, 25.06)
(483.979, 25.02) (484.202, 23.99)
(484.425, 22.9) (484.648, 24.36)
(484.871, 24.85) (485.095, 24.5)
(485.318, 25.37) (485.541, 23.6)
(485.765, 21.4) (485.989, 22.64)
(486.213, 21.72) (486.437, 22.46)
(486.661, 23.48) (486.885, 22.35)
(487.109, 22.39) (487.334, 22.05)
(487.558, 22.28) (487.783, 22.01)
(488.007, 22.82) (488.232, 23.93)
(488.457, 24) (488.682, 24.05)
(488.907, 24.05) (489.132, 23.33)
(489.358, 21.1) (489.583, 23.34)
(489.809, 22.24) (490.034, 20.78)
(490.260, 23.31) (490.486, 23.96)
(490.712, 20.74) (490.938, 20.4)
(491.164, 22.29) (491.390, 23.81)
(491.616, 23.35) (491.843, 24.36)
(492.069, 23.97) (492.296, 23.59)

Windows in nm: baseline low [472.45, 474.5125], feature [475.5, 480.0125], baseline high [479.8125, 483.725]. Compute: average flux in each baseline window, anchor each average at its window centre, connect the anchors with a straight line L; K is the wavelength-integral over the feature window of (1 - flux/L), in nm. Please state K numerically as 0.266 nm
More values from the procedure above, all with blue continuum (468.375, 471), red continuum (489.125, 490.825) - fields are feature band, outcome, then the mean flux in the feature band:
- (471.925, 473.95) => 0.169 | 22.1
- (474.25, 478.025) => 0.359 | 21.5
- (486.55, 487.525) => 0.002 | 22.5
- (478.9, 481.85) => 0.224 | 21.5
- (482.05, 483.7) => -0.025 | 23.4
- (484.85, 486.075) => -0.049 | 23.7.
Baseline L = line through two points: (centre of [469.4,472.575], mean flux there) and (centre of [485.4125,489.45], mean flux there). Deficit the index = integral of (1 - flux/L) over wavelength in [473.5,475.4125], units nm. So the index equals 0.07 nm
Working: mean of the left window 23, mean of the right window 22.8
